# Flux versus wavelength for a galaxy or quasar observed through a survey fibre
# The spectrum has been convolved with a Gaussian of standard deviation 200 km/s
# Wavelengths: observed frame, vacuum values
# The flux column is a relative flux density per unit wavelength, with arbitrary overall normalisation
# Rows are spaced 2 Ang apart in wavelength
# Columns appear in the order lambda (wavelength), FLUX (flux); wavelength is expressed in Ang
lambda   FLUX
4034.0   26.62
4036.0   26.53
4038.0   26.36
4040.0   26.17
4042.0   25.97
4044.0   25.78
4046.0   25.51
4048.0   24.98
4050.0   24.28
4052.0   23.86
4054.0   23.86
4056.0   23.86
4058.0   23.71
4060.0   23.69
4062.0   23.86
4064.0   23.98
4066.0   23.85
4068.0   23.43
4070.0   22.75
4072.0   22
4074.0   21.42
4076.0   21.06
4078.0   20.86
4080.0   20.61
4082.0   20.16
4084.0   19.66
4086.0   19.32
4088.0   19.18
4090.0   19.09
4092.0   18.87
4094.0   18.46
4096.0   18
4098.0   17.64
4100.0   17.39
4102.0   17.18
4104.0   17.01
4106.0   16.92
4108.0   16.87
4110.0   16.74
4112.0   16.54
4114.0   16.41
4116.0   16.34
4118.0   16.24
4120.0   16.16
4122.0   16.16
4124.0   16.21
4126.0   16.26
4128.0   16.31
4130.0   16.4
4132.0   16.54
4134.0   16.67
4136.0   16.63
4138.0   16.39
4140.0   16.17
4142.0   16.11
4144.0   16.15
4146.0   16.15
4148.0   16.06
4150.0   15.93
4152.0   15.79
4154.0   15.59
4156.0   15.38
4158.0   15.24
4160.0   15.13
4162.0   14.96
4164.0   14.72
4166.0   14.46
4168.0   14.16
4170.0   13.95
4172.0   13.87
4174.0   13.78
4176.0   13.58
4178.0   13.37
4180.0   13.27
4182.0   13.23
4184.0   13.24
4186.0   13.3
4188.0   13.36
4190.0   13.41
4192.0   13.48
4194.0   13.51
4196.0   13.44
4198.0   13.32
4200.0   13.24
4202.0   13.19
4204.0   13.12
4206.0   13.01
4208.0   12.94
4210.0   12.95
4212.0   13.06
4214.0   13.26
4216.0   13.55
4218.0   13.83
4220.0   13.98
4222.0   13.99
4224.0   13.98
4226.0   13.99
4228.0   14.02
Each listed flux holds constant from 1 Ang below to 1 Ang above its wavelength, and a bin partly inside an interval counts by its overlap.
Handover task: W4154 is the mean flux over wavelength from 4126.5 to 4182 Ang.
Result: 15.3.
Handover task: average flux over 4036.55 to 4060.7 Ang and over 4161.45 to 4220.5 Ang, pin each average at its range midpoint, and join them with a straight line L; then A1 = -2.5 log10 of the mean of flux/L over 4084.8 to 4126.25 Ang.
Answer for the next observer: 0.18 mag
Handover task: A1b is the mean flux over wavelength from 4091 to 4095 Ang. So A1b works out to 18.7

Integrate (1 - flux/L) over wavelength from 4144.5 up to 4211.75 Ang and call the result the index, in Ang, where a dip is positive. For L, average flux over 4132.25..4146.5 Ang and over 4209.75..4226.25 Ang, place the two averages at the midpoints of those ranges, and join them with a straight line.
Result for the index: 4.3 Ang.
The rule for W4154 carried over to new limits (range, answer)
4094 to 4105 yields 17.5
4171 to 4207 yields 13.4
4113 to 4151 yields 16.3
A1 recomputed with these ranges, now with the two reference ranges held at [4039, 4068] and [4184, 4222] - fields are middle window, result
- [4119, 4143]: 0.15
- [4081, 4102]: 0.16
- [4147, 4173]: 0.11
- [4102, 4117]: 0.21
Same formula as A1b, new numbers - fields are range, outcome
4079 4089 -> 19.8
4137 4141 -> 16.3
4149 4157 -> 15.7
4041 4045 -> 25.9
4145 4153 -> 16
